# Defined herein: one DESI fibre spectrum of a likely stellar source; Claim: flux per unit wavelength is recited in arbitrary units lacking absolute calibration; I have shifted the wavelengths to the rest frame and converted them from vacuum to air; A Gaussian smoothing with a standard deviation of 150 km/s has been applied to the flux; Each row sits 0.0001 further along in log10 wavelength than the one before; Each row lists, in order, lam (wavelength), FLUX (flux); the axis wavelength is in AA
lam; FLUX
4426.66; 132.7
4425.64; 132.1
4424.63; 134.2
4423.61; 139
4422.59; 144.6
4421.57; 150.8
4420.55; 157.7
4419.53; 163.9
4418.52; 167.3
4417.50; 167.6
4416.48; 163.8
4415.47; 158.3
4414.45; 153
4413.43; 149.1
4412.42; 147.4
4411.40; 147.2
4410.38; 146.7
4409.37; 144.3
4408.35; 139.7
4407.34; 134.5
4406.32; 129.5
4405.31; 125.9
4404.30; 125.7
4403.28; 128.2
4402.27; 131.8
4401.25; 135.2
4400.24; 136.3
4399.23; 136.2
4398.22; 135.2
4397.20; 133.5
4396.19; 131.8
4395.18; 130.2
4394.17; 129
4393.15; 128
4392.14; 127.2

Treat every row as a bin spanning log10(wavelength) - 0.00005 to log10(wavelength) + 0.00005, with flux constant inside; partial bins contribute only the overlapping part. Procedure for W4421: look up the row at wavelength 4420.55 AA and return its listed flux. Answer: 157.7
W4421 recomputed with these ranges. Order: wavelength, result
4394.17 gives 129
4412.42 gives 147.4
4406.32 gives 129.5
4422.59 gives 144.6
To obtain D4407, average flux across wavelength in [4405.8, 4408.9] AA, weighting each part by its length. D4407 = 135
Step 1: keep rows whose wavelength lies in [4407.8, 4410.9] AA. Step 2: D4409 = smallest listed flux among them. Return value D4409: 139.7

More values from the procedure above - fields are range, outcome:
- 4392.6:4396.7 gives 128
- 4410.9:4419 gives 147.2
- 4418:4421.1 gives 157.7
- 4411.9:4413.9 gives 147.4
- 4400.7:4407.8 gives 125.7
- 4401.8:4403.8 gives 128.2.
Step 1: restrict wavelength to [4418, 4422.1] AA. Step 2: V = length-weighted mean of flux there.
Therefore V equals 160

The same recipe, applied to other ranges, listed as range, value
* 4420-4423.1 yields 151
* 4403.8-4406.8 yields 127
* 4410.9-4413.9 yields 148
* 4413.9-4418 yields 160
